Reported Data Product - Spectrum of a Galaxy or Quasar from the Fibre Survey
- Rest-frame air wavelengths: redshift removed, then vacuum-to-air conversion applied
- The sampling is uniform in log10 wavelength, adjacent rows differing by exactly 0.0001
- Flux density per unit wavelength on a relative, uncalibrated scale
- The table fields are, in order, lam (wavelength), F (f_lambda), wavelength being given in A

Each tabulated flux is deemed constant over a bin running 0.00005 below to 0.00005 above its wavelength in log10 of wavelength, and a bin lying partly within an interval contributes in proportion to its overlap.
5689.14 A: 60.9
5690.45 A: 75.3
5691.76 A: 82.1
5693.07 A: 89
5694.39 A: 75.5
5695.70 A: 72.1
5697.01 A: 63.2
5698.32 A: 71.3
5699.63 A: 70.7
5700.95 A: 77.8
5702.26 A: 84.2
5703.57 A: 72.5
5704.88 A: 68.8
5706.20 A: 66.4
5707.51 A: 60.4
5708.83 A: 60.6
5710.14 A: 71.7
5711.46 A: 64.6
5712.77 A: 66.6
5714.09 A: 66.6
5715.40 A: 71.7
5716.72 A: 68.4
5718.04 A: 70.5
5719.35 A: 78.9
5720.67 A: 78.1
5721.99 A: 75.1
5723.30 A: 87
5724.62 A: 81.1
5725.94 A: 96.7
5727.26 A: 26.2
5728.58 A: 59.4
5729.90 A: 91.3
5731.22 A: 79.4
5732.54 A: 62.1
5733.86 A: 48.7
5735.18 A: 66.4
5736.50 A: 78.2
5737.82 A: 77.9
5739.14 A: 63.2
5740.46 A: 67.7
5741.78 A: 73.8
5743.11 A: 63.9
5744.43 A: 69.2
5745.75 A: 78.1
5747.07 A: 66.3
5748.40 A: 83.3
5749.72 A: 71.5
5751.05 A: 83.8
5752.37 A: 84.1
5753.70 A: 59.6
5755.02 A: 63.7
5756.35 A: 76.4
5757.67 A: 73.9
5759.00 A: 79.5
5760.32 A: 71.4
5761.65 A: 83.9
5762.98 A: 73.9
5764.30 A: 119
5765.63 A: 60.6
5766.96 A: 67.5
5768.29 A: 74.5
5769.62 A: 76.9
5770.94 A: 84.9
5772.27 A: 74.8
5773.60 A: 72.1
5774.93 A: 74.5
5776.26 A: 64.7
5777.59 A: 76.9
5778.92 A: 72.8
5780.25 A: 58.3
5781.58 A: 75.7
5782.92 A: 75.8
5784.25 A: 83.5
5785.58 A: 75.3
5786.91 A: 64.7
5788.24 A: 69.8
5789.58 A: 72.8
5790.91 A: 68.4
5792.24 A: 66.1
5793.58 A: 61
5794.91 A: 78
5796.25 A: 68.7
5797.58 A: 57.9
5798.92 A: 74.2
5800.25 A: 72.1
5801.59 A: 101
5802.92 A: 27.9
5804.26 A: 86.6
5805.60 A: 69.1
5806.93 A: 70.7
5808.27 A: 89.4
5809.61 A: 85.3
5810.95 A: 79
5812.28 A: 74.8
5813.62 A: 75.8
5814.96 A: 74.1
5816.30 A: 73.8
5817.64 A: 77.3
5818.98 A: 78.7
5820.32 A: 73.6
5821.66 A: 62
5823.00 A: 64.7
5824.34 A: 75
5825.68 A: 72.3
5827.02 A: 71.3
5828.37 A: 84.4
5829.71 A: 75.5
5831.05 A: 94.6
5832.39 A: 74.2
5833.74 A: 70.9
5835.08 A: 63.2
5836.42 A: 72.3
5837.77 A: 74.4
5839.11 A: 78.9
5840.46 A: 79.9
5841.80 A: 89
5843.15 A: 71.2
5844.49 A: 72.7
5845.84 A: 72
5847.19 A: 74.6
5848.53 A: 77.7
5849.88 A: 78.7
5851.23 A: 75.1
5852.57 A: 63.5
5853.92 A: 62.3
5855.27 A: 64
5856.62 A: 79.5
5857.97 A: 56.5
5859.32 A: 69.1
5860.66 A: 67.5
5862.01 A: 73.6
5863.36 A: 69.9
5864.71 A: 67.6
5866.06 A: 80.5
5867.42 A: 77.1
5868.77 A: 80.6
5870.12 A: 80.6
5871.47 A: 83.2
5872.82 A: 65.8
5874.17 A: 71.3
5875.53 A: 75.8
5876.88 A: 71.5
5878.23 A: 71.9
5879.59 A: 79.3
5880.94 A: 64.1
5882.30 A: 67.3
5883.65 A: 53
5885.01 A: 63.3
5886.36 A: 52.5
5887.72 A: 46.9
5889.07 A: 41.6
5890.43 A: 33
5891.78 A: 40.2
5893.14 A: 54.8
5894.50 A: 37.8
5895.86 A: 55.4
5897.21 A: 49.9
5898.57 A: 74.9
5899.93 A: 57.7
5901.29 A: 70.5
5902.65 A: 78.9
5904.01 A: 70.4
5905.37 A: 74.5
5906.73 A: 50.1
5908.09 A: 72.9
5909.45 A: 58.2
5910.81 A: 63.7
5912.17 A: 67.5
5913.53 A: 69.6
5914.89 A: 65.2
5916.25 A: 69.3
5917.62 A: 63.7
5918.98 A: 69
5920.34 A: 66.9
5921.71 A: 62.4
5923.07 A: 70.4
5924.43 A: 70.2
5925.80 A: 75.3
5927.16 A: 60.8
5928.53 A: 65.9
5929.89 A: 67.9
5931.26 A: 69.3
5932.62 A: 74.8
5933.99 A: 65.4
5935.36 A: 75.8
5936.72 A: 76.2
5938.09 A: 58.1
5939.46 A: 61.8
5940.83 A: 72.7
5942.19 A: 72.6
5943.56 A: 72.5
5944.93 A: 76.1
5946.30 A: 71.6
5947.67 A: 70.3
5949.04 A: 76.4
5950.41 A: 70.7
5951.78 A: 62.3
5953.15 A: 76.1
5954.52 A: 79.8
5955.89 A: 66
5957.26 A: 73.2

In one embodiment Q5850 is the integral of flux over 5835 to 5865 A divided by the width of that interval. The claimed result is 72.1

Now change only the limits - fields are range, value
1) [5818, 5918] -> 68.3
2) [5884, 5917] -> 59.1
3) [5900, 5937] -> 68.1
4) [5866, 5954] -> 66.3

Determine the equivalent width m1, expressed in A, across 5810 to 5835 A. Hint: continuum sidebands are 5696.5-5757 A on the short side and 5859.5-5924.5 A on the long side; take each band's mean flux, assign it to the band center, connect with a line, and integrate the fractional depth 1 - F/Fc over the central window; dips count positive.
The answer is -2.7 A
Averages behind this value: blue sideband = 71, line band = 75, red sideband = 65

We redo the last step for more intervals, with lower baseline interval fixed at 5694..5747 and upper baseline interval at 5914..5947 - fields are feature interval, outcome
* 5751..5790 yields -2.5 A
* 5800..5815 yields -1.2 A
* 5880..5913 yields 5.1 A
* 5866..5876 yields -1.0 A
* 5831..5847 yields -1.3 A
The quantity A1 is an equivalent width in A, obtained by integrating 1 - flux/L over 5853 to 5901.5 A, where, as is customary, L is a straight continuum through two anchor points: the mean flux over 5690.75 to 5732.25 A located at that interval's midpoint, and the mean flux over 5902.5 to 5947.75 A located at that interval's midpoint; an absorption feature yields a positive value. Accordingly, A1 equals 3.7 A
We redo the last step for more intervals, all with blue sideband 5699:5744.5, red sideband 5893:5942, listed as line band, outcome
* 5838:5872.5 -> -3.2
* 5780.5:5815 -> -2.0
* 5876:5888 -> 0.5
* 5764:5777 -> -1.2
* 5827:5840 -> -1.6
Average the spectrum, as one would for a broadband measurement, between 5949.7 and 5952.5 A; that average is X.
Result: 66.7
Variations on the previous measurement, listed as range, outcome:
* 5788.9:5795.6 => 69.2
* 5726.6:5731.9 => 64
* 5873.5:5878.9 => 72.6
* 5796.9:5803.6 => 66.7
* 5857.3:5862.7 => 66.8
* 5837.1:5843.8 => 78.7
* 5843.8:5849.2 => 74.3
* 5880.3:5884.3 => 61.5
